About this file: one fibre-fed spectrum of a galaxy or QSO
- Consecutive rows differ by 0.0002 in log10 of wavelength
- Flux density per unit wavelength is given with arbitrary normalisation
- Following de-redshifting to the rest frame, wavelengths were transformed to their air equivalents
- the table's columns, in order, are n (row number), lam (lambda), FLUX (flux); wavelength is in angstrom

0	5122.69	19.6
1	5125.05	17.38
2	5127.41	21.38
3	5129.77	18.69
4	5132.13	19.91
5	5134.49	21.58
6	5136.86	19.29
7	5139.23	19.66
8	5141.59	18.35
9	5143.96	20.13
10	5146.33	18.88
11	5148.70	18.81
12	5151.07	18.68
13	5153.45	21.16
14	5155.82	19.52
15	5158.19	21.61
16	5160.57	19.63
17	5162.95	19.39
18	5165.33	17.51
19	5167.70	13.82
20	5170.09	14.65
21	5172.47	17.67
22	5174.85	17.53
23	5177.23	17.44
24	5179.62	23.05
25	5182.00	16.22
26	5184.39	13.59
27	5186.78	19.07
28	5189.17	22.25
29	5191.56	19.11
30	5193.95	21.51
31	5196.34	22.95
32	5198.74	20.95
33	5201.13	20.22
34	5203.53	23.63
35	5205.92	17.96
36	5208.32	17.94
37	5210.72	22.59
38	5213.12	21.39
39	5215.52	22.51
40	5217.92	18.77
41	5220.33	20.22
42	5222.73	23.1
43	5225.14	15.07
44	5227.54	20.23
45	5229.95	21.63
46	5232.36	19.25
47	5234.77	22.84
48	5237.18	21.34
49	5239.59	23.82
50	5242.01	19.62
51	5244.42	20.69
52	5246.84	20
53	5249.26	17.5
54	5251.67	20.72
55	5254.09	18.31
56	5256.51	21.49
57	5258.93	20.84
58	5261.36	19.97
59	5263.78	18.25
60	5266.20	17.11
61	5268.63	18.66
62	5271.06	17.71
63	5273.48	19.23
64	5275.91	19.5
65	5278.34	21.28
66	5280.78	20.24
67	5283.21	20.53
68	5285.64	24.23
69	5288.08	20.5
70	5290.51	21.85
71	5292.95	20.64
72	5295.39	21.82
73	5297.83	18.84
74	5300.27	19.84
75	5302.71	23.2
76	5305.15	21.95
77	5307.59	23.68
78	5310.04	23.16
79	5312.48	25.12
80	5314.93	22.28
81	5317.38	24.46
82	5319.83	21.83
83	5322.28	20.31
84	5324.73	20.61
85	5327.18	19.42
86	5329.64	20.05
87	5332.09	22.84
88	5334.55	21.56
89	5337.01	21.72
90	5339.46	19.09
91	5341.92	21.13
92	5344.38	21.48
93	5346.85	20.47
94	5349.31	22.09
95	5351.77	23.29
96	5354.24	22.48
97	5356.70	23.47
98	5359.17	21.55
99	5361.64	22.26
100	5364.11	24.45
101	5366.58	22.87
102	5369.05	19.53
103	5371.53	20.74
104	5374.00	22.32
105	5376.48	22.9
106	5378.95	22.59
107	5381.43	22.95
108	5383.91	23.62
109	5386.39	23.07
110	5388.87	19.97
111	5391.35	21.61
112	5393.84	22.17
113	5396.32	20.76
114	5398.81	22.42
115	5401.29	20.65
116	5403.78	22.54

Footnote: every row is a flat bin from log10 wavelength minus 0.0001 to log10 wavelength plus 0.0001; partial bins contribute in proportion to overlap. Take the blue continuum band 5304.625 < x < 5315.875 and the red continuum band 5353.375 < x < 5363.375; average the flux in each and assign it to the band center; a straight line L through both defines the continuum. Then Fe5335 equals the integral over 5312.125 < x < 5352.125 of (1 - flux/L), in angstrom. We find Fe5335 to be 2.5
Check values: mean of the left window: 23.3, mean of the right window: 22.5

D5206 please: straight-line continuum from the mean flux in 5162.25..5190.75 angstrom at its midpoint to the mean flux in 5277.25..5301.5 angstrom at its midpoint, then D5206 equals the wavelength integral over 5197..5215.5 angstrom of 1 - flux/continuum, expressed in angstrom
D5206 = -2.3 angstrom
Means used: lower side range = 17.7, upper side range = 21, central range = 20.9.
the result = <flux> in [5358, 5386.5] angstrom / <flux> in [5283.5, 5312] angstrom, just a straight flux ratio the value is 1.0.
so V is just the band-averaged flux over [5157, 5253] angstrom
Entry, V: 19.7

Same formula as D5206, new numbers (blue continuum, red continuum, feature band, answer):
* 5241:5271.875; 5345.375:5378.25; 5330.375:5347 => 0.3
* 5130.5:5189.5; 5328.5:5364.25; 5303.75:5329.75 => -1.1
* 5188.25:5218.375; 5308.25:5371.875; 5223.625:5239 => 0.6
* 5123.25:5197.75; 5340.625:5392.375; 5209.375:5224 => -1.1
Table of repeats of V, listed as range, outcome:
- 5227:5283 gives 20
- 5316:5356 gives 21.5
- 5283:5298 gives 21.4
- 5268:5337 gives 21.3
